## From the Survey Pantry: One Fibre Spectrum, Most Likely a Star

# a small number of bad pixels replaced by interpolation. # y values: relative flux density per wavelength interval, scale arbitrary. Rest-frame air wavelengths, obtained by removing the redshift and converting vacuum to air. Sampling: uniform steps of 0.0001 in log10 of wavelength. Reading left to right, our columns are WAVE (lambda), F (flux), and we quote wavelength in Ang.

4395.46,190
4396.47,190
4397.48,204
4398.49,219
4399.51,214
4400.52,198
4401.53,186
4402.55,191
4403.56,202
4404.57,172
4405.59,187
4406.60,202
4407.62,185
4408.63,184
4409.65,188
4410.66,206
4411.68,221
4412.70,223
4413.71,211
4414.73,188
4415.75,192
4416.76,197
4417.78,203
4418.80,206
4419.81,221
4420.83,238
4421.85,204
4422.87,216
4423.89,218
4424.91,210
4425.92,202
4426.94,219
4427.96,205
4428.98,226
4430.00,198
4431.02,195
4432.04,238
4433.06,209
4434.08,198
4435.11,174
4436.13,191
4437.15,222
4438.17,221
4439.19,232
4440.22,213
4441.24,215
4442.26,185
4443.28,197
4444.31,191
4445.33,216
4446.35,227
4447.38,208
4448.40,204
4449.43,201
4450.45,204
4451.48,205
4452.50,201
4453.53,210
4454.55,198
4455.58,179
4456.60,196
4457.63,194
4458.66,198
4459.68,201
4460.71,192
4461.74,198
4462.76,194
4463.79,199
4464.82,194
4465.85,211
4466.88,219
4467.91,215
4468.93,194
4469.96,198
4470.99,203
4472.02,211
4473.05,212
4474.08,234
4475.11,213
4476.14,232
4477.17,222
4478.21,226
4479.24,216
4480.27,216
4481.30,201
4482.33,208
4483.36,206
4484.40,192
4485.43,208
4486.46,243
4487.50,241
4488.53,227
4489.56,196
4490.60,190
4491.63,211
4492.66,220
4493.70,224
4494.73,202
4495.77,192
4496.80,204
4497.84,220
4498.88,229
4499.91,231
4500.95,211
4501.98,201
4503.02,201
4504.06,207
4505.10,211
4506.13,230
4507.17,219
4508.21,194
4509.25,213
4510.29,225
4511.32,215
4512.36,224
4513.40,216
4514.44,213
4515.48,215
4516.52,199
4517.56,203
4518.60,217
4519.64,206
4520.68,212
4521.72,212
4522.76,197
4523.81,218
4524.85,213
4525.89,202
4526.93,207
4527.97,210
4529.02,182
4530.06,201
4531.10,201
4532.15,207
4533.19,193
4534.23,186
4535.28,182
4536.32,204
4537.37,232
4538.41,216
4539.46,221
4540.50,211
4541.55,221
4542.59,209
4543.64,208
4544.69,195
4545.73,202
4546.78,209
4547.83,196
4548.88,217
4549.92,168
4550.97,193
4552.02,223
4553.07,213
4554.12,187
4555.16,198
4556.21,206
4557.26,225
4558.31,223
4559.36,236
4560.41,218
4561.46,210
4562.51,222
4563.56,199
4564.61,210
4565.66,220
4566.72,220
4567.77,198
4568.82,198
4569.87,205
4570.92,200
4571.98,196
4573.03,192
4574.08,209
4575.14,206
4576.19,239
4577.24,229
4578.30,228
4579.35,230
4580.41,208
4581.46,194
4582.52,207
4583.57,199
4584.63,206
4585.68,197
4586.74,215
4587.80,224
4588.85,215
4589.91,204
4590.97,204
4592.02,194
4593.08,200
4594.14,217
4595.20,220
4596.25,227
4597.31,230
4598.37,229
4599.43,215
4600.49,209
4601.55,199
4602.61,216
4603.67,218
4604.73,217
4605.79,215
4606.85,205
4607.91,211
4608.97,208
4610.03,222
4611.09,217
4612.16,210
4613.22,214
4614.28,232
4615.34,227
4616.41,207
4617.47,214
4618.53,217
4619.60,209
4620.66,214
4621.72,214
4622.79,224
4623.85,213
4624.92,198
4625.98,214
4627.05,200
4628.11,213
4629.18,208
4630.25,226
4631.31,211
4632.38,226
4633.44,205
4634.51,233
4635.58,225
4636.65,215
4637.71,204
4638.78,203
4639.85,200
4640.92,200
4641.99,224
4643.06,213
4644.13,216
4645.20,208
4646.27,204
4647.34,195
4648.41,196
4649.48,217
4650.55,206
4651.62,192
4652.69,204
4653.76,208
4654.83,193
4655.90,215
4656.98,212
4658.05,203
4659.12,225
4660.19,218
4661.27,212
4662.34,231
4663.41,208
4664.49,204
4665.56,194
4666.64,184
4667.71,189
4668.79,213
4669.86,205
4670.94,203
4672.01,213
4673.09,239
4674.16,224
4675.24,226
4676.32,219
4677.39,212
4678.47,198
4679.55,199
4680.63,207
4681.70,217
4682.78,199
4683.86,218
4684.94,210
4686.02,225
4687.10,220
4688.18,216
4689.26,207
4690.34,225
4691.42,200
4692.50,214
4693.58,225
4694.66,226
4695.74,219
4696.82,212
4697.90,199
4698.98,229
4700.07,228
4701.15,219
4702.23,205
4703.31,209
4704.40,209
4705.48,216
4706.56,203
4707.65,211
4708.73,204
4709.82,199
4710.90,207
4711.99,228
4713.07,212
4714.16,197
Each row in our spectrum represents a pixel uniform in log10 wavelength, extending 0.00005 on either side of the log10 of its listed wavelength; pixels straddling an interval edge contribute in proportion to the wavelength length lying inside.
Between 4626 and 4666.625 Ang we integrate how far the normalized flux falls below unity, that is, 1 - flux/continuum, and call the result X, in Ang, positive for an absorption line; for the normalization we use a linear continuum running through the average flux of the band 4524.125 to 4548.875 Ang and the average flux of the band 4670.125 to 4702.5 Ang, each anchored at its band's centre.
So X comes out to 0.5 Ang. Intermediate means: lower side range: 205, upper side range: 215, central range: 210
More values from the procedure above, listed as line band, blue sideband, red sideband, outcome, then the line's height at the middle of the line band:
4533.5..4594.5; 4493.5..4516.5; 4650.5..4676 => 0.93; 212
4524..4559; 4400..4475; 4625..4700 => 0.38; 207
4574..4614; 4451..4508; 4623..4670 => -0.87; 209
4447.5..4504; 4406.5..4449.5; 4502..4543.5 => -0.11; 208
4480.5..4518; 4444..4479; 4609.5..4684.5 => -0.95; 207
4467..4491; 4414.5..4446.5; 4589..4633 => -0.41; 210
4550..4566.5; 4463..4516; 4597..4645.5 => 0.17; 213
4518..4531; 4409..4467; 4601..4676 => 0.11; 208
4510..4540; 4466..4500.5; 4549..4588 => 0.55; 212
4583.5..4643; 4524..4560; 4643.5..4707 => -1.30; 209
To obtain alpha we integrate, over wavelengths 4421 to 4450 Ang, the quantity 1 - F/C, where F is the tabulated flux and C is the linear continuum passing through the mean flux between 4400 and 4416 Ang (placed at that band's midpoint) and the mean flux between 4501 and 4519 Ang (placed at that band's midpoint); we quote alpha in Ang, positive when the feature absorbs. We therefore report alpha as -1.22 Ang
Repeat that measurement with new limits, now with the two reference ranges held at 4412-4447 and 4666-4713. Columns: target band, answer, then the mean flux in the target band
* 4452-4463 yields 0.7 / 197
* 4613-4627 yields -0.2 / 215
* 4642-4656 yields 0.4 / 206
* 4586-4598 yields -0.1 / 214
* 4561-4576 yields 0.3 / 207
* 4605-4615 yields -0.2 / 215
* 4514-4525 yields 0.0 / 209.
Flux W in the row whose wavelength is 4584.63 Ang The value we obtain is 206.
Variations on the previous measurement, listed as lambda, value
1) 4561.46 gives 210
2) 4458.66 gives 198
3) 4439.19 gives 232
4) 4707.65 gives 211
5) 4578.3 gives 228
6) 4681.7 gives 217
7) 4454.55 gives 198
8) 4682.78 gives 199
